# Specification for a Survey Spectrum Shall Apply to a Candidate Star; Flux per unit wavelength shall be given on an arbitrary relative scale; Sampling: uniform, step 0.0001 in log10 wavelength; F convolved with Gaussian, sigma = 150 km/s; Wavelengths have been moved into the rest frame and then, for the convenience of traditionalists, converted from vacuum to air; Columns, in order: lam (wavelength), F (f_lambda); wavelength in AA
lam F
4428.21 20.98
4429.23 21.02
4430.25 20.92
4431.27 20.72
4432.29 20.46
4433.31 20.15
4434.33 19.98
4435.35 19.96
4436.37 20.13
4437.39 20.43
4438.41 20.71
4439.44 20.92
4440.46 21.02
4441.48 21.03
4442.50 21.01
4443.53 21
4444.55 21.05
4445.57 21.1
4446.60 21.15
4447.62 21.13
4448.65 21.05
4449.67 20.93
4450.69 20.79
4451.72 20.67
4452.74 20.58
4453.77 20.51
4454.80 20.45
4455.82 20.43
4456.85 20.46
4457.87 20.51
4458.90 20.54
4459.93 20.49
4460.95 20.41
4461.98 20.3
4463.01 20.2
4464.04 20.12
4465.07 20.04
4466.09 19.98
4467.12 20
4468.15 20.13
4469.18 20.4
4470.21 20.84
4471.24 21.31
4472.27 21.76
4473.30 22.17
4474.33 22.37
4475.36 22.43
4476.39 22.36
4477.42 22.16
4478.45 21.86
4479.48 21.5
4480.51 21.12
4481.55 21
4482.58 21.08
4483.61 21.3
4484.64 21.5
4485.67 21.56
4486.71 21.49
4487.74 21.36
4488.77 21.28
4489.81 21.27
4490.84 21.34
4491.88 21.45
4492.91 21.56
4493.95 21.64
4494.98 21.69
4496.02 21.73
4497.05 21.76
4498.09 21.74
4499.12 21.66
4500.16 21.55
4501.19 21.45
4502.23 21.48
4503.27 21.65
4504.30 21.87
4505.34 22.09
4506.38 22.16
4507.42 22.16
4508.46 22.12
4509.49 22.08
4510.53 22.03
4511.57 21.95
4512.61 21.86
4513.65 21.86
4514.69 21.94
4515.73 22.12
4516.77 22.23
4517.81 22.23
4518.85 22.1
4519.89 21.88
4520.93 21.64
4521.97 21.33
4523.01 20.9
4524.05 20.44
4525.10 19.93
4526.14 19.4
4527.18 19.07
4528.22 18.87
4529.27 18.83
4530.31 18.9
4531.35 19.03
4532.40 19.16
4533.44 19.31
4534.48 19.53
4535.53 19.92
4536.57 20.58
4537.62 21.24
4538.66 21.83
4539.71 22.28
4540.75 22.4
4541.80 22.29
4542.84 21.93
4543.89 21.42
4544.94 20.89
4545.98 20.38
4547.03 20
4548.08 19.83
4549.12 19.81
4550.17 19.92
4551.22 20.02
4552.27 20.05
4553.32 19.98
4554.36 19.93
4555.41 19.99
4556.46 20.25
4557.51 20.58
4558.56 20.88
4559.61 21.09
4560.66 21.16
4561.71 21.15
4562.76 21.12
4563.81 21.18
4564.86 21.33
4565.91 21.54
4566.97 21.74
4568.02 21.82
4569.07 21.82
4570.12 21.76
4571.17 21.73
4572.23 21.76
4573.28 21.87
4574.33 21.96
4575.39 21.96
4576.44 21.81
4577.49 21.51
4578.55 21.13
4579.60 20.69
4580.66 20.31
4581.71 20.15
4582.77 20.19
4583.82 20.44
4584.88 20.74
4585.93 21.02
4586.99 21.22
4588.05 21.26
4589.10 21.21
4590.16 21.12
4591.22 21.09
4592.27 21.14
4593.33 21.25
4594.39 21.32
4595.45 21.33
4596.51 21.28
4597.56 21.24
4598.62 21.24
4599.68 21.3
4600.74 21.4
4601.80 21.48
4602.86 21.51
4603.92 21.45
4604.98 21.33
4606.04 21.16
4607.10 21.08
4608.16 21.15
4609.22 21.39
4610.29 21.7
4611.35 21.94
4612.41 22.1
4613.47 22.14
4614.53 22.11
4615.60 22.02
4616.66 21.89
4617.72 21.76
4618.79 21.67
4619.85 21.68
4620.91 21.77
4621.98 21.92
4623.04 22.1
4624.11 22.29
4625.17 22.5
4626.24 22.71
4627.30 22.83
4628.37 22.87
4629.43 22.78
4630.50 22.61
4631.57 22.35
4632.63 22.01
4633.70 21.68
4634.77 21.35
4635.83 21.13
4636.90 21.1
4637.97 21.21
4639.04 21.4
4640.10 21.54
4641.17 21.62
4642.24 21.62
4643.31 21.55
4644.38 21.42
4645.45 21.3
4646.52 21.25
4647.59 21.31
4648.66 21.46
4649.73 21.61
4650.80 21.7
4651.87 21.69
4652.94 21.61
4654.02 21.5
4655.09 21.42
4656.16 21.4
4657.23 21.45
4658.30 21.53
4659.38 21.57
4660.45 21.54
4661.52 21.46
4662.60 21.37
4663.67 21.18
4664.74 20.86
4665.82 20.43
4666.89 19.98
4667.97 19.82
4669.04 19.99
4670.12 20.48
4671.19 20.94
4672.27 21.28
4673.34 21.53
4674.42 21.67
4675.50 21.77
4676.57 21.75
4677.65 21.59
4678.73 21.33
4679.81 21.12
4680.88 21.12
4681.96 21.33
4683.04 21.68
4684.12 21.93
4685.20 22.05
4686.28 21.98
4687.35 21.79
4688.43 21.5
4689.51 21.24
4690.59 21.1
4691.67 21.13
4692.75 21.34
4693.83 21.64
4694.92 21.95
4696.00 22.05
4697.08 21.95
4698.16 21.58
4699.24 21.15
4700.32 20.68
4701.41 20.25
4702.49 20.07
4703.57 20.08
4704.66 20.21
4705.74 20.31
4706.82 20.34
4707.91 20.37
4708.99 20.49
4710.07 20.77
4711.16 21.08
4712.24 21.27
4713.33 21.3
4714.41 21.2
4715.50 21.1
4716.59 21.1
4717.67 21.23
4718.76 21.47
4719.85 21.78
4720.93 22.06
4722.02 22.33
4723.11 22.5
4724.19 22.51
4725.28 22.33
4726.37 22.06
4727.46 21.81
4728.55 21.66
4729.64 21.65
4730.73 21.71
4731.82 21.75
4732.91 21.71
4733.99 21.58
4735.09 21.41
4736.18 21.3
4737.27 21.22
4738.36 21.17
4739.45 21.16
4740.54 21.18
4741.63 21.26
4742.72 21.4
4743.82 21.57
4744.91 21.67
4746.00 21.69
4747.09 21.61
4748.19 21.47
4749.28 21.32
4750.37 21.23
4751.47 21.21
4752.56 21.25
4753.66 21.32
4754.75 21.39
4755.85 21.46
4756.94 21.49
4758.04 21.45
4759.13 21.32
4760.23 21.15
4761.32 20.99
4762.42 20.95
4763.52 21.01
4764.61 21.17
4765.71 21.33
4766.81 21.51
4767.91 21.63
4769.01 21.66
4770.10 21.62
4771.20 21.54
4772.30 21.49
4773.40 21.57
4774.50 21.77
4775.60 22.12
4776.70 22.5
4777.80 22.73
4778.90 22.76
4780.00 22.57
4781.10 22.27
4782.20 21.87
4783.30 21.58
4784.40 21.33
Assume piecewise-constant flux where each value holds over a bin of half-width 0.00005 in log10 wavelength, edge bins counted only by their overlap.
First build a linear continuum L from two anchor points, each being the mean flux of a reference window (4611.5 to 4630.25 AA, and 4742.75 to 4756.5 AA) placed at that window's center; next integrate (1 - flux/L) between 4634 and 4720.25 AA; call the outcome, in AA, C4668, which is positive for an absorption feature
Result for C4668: 2.5 AA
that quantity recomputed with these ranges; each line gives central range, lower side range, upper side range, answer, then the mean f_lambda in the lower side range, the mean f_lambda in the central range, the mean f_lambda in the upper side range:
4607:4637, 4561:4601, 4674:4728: -1.0 AA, 21.3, 22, 21.4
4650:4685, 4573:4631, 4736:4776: 0.4 AA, 21.5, 21.3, 21.4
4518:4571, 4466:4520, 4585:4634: 2.4 AA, 21.6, 20.7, 21.7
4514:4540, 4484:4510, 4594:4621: 1.3 AA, 21.7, 20.6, 21.6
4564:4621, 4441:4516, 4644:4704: -0.3 AA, 21.3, 21.4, 21.3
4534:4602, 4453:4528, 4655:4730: 0.8 AA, 21.3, 21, 21.3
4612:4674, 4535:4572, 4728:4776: -1.2 AA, 21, 21.6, 21.4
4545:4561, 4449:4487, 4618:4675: 0.7 AA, 21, 20.3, 21.5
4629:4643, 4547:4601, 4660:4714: -0.4 AA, 21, 21.7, 21.1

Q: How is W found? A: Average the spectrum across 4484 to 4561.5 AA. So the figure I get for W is 21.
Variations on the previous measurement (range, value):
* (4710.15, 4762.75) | 21.5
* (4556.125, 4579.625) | 21.4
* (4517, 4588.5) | 20.8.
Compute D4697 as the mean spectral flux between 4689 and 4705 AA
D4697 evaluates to 21.1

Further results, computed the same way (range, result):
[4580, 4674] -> 21.4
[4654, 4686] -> 21.2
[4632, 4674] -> 21.3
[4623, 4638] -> 22.1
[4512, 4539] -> 20.6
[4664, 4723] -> 21.2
